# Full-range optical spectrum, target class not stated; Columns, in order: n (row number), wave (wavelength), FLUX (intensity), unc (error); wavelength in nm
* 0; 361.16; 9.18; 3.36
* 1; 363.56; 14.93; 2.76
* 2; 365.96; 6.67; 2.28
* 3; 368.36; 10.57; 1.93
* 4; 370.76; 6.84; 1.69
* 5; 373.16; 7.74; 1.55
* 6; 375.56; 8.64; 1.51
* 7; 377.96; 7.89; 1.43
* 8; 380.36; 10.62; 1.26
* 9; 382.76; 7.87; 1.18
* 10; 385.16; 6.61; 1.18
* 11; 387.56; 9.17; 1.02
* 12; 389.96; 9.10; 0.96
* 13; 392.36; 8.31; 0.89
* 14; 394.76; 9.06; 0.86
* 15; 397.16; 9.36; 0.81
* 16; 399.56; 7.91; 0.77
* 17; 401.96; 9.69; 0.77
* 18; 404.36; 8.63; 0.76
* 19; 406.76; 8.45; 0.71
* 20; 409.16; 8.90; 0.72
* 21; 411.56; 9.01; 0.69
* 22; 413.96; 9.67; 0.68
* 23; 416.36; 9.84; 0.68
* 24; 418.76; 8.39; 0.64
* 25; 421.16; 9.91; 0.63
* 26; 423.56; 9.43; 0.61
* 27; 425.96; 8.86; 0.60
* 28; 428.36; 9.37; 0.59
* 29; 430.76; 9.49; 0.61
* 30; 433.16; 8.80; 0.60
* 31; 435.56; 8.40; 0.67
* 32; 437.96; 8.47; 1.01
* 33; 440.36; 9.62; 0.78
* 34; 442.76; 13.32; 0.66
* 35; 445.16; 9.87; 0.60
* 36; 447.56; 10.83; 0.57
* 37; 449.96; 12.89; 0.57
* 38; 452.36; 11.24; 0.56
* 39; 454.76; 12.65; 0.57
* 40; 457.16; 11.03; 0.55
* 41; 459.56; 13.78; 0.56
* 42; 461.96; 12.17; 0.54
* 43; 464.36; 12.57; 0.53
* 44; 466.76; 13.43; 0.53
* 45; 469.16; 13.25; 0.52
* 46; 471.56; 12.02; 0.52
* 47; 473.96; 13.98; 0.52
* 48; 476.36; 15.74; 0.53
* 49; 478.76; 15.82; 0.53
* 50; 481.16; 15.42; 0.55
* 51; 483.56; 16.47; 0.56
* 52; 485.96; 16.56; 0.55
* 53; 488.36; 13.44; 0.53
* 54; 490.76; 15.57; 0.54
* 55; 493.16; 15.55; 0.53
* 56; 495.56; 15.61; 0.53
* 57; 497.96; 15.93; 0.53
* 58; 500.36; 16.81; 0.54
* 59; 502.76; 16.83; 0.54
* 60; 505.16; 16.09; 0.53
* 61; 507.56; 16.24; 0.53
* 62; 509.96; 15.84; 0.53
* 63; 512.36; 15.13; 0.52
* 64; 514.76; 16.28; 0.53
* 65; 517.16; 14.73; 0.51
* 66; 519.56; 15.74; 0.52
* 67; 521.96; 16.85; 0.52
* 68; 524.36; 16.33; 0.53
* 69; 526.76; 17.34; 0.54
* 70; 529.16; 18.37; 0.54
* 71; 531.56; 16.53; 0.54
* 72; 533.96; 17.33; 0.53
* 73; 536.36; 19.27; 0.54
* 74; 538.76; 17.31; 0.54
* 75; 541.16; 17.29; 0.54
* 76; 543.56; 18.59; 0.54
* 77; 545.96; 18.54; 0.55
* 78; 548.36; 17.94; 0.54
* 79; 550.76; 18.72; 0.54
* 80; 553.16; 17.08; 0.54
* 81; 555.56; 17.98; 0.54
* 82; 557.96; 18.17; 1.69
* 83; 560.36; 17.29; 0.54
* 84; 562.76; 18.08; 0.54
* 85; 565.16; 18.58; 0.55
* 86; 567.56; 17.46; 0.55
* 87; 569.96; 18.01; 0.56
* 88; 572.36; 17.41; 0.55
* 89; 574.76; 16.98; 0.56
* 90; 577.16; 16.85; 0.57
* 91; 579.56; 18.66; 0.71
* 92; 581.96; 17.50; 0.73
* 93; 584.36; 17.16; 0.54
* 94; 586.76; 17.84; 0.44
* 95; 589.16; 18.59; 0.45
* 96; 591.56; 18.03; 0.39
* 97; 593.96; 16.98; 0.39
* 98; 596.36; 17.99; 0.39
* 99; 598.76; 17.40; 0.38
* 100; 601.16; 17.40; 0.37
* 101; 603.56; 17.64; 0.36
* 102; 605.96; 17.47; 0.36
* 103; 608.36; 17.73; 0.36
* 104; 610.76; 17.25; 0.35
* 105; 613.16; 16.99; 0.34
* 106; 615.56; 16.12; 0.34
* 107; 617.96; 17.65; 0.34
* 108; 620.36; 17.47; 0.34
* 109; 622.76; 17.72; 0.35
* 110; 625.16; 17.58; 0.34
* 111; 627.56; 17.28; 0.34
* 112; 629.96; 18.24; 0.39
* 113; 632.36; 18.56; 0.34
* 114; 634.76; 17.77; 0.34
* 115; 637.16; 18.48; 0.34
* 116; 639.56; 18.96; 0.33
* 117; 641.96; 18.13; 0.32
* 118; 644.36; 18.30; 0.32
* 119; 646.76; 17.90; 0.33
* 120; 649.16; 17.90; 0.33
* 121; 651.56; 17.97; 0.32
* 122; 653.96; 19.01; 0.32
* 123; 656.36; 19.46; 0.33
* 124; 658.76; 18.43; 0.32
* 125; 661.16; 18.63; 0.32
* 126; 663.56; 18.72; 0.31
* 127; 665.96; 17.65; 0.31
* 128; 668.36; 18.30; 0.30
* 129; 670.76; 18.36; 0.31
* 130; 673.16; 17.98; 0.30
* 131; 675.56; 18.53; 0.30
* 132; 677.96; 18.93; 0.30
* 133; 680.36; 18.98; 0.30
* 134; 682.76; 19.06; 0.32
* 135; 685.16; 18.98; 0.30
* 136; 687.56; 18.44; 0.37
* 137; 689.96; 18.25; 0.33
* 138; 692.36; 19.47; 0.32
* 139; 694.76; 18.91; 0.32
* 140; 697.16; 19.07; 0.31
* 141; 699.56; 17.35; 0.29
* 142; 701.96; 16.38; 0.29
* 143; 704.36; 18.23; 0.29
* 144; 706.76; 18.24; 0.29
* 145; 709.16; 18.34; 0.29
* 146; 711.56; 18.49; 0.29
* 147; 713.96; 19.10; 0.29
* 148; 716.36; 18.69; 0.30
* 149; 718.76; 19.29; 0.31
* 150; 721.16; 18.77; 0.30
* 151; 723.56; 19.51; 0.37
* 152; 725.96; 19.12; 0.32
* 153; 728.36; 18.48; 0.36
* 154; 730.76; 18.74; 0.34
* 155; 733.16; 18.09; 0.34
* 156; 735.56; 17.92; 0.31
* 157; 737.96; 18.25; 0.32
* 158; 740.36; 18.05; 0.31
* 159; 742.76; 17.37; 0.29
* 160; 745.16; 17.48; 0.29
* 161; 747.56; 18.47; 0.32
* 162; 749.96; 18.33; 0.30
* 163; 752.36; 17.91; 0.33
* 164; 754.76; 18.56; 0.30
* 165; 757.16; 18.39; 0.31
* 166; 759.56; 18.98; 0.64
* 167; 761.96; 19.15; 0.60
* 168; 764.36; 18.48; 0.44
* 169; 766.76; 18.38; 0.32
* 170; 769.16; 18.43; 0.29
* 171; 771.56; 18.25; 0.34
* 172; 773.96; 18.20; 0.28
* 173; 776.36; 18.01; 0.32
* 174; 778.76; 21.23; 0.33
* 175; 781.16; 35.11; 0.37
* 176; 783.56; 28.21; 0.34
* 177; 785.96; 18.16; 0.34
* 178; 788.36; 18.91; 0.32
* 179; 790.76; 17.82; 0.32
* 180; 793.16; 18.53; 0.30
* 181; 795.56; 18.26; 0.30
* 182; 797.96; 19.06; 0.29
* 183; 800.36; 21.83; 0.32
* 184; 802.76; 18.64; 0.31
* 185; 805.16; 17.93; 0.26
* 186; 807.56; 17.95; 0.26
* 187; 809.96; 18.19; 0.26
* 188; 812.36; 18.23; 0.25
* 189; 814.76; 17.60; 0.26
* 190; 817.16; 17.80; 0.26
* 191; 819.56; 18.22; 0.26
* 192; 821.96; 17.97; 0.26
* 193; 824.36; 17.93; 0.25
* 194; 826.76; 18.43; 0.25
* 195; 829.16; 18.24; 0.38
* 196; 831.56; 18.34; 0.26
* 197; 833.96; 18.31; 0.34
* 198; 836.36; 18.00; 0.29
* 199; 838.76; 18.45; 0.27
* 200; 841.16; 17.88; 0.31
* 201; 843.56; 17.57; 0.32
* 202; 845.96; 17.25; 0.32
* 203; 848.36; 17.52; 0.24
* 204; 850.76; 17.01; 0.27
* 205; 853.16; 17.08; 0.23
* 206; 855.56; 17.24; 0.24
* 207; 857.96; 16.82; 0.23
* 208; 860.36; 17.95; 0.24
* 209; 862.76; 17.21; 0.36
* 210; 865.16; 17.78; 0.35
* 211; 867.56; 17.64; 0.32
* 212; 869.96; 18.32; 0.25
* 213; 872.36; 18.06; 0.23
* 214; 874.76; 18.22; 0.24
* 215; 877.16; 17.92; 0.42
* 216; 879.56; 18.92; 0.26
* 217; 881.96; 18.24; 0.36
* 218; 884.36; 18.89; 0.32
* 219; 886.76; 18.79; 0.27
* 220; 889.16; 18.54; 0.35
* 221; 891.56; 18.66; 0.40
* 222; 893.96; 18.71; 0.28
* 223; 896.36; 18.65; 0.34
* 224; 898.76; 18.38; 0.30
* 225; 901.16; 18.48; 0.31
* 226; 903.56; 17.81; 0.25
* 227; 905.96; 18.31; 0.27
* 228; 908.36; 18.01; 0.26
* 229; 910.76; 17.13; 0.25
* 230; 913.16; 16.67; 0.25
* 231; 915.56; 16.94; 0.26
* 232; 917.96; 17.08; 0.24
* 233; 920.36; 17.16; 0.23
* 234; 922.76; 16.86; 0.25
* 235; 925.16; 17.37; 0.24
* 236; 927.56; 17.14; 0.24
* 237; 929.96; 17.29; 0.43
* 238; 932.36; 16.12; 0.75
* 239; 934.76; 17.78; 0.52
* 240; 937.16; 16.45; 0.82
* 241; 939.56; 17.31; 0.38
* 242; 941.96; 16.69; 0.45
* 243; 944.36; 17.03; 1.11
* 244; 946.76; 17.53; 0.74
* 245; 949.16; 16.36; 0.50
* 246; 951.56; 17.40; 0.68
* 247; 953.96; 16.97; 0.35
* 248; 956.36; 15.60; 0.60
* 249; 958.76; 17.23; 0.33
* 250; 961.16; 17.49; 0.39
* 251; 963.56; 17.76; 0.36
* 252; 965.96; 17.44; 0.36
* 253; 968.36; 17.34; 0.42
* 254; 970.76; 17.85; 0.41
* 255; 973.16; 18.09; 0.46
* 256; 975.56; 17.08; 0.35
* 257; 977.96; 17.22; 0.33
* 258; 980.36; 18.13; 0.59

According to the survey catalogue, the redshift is 0.19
